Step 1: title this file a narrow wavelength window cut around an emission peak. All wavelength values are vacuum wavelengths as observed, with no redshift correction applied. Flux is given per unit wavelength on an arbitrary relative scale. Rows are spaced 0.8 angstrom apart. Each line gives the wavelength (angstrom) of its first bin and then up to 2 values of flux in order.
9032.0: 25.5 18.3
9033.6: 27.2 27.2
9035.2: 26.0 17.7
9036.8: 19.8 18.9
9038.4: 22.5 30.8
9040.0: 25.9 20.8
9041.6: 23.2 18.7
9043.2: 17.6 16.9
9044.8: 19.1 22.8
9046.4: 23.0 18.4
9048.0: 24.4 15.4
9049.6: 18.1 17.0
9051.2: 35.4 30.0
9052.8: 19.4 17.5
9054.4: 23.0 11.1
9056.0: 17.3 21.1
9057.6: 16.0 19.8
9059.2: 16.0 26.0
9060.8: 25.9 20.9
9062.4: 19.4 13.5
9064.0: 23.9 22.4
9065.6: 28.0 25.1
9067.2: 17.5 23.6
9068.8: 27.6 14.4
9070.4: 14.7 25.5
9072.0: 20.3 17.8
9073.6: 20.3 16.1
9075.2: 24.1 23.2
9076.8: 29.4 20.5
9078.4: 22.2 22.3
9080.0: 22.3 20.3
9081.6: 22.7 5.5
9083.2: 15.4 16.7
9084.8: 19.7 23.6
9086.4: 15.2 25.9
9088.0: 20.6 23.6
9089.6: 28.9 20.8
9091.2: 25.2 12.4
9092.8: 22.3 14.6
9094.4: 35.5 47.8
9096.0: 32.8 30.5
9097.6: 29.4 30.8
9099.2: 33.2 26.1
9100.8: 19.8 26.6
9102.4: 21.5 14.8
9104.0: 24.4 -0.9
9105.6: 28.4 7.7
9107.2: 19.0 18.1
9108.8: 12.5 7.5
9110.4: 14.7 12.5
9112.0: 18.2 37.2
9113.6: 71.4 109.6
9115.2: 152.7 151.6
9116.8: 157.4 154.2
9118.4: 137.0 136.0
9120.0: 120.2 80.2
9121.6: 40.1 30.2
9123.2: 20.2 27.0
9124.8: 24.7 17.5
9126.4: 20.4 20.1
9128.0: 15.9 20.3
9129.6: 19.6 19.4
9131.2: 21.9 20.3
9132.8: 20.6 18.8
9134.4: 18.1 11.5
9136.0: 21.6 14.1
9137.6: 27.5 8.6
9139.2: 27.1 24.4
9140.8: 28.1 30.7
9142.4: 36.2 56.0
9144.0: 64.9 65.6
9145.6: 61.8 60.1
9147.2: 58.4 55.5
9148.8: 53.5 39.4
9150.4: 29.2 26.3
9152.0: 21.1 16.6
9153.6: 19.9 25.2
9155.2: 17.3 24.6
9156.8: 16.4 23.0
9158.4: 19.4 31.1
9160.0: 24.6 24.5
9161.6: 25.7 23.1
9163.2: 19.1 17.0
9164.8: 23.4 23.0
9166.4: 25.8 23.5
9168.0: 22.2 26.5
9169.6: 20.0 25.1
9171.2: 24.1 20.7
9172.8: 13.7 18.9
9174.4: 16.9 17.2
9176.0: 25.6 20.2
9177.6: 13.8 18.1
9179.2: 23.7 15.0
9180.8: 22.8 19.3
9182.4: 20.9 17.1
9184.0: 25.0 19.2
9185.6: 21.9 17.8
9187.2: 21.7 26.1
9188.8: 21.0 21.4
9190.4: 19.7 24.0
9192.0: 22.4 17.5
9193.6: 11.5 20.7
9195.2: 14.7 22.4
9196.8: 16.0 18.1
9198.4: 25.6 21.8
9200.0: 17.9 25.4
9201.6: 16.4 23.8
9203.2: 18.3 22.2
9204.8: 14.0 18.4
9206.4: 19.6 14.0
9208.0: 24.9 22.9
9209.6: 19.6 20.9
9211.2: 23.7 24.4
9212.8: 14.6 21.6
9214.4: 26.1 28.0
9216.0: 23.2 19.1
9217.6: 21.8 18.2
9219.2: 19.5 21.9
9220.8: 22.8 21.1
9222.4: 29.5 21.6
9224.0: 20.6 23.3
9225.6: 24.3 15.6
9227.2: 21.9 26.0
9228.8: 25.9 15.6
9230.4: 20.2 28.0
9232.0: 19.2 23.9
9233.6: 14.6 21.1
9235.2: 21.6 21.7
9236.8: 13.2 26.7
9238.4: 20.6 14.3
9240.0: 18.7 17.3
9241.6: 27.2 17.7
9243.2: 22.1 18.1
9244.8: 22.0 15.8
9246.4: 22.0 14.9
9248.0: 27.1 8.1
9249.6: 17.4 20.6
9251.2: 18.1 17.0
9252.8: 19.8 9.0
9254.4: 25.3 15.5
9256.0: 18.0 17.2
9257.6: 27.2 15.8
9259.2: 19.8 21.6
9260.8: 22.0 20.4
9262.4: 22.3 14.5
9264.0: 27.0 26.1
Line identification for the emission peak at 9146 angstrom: [N II]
